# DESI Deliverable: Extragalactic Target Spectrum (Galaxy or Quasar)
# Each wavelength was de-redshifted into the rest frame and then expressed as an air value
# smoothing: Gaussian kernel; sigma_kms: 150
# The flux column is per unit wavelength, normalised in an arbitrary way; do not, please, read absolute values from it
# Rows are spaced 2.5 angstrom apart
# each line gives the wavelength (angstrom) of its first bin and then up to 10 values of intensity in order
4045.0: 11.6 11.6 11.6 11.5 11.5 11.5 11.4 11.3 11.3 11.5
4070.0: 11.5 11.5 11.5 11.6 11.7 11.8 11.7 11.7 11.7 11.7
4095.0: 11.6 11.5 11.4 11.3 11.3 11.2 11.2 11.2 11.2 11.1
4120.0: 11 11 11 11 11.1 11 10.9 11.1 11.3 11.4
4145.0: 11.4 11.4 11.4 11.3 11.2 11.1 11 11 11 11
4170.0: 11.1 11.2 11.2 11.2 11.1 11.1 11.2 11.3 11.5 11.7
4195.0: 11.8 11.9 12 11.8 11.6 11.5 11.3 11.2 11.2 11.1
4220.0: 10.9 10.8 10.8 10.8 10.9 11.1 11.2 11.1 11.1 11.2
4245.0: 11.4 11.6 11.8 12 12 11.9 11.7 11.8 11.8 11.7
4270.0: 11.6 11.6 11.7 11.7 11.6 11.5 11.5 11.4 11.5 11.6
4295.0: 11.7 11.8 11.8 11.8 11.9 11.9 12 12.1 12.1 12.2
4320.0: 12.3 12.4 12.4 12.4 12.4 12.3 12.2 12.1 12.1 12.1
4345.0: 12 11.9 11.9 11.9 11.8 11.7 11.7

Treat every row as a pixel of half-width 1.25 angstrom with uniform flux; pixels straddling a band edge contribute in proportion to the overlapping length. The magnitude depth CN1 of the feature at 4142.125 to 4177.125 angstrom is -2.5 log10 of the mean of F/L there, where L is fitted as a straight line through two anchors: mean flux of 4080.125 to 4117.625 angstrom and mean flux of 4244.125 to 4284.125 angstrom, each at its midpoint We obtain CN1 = 0.03 mag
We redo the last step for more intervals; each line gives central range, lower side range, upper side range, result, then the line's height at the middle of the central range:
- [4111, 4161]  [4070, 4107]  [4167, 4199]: 0.03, 11.5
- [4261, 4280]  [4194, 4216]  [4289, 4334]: 0.02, 11.9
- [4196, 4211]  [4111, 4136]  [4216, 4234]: -0.07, 10.9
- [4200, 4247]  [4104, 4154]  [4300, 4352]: 0.04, 11.6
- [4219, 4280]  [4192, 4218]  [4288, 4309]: 0.02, 11.6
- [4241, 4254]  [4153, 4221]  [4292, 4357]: 0.00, 11.6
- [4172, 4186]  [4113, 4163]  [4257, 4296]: 0.01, 11.3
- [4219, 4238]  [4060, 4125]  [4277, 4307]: 0.06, 11.6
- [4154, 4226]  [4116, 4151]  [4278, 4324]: 0.01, 11.4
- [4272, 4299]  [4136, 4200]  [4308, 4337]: 0.04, 12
